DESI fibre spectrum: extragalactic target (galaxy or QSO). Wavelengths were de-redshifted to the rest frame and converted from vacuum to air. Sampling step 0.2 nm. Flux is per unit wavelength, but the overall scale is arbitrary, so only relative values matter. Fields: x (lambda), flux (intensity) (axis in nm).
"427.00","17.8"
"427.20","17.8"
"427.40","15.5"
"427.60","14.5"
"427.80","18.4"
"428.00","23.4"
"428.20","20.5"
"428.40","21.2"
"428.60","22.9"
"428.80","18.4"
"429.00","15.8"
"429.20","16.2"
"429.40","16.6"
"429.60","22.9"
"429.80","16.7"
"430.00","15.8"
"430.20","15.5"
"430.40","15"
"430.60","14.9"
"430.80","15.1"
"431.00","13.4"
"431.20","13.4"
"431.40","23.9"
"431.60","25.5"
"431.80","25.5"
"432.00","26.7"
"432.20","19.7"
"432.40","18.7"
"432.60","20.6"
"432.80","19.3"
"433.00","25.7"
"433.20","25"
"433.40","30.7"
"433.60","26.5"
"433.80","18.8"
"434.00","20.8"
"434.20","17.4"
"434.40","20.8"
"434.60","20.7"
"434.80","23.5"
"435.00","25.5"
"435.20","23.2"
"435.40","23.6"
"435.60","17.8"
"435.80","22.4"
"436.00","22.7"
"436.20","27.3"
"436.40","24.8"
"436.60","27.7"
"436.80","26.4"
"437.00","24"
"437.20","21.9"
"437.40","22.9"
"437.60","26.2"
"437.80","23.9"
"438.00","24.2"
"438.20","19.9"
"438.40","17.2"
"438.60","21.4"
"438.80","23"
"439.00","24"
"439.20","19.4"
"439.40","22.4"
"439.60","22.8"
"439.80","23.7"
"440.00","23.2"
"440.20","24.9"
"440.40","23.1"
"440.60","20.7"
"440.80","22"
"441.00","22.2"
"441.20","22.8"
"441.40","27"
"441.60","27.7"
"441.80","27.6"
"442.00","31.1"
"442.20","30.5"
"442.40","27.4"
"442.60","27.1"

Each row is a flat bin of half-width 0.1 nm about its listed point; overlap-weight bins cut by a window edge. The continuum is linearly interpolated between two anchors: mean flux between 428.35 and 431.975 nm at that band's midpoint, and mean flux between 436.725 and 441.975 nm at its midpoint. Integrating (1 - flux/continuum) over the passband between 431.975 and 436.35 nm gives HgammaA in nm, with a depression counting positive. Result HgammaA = -0.43 nm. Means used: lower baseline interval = 18.4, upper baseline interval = 23.3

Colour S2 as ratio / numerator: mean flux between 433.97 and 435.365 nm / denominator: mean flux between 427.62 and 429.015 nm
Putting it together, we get 1.09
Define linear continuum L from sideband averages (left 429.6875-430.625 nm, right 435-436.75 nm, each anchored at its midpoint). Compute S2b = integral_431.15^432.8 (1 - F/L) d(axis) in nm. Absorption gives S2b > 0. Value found -0.32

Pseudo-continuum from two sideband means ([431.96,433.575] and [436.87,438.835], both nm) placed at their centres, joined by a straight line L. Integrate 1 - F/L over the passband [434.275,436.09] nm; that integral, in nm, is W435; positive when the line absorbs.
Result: 0.06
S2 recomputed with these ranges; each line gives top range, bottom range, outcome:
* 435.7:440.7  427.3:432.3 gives 1.24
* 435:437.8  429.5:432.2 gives 1.27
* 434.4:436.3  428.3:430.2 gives 1.25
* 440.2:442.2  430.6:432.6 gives 1.26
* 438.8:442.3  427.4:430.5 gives 1.34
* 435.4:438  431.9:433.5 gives 1.03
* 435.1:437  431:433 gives 1.13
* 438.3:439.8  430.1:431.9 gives 1.20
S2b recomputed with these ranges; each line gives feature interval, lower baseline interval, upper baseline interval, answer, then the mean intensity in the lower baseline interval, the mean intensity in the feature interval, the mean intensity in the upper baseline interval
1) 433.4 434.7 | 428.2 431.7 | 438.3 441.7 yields -0.112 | 17.9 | 21.6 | 22.8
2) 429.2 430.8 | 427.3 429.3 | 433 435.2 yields 0.266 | 18.7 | 16.6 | 23.1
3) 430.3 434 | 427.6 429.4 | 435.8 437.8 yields 0.112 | 19.2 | 21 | 24.7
